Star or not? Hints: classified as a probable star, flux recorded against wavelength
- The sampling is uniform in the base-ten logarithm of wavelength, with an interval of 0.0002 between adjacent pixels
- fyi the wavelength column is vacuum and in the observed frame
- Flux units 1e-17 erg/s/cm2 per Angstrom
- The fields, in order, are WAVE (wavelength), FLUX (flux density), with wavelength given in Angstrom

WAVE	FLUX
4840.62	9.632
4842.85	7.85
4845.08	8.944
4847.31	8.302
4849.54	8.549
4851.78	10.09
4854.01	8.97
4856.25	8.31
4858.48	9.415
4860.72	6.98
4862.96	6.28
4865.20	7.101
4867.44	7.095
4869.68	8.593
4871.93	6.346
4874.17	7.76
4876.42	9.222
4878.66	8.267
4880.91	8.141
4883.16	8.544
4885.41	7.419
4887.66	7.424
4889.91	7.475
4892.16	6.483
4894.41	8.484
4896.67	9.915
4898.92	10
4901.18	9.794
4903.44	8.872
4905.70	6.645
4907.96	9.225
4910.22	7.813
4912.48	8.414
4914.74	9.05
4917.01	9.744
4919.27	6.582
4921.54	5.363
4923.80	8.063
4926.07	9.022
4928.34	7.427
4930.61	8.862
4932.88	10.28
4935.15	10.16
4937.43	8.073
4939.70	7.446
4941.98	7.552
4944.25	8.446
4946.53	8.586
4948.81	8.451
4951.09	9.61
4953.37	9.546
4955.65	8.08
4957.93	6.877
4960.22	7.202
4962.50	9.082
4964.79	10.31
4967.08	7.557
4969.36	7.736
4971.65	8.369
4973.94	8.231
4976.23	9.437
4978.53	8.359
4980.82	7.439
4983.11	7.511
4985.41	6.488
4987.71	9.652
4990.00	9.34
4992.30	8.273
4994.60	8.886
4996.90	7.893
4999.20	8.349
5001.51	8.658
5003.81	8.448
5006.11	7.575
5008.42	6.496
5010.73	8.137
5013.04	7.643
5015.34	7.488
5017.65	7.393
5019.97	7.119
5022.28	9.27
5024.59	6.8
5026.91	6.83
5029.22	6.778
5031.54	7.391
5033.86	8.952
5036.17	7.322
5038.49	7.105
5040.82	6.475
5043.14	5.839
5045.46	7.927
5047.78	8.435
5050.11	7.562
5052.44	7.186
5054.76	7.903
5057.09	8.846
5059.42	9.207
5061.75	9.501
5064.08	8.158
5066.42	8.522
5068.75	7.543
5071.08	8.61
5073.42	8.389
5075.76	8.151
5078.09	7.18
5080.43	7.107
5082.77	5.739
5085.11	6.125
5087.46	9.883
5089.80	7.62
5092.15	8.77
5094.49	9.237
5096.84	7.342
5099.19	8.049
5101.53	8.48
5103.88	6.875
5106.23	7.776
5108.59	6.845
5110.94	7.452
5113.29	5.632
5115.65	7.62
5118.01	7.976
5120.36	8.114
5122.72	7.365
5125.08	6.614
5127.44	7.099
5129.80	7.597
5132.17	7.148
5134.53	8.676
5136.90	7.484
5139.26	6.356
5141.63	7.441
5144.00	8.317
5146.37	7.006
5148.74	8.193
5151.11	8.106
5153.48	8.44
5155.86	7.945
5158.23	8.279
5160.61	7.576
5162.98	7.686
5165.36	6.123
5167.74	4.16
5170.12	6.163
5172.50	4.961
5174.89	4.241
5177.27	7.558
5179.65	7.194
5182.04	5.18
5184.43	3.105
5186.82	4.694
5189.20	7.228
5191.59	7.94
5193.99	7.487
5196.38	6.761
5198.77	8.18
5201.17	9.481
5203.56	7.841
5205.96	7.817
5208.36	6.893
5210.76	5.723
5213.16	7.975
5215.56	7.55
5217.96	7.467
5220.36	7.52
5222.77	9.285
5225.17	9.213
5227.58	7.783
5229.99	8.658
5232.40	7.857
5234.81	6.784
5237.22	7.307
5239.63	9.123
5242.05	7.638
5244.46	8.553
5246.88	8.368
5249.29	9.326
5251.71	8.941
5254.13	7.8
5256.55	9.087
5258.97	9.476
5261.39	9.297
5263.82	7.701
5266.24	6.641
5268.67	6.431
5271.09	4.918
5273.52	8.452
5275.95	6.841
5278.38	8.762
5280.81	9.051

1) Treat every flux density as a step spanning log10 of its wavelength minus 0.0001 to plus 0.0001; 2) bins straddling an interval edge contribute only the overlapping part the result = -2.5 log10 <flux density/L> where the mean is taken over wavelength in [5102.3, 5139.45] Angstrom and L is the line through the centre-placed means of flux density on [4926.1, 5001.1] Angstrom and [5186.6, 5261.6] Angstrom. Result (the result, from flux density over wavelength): 0.12 mag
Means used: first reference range 8.43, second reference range 8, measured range 7.33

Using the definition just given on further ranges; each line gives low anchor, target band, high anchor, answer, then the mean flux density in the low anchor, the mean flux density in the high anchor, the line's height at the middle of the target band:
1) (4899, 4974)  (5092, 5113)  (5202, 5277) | 0.05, 8.4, 7.89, 8.12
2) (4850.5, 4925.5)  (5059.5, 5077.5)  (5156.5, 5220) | -0.15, 8.13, 6.76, 7.31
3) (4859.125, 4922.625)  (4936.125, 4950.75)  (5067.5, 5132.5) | -0.04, 7.98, 7.59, 7.88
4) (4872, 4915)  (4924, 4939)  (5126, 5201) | -0.10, 8.3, 6.95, 8.11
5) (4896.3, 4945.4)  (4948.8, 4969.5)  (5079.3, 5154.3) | -0.02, 8.47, 7.57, 8.29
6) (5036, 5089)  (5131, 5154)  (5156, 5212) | -0.10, 7.78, 6.65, 7.03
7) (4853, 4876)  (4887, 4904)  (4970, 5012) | -0.10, 7.72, 8.19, 7.84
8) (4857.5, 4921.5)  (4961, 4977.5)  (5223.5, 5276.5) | -0.08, 8.06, 8.03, 8.05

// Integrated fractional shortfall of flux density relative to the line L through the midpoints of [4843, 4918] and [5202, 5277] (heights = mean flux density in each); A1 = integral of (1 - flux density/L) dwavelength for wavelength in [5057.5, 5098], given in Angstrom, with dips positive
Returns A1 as -0.05 Angstrom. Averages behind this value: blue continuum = 8.28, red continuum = 7.89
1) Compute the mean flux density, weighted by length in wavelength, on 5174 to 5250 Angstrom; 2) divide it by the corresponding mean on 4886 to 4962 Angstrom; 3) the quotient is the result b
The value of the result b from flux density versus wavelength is 0.89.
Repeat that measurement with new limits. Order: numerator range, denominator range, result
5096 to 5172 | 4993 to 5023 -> 0.93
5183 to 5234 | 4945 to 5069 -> 0.93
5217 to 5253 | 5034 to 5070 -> 1.05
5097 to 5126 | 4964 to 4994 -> 0.89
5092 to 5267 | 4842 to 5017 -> 0.91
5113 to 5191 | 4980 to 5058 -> 0.89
